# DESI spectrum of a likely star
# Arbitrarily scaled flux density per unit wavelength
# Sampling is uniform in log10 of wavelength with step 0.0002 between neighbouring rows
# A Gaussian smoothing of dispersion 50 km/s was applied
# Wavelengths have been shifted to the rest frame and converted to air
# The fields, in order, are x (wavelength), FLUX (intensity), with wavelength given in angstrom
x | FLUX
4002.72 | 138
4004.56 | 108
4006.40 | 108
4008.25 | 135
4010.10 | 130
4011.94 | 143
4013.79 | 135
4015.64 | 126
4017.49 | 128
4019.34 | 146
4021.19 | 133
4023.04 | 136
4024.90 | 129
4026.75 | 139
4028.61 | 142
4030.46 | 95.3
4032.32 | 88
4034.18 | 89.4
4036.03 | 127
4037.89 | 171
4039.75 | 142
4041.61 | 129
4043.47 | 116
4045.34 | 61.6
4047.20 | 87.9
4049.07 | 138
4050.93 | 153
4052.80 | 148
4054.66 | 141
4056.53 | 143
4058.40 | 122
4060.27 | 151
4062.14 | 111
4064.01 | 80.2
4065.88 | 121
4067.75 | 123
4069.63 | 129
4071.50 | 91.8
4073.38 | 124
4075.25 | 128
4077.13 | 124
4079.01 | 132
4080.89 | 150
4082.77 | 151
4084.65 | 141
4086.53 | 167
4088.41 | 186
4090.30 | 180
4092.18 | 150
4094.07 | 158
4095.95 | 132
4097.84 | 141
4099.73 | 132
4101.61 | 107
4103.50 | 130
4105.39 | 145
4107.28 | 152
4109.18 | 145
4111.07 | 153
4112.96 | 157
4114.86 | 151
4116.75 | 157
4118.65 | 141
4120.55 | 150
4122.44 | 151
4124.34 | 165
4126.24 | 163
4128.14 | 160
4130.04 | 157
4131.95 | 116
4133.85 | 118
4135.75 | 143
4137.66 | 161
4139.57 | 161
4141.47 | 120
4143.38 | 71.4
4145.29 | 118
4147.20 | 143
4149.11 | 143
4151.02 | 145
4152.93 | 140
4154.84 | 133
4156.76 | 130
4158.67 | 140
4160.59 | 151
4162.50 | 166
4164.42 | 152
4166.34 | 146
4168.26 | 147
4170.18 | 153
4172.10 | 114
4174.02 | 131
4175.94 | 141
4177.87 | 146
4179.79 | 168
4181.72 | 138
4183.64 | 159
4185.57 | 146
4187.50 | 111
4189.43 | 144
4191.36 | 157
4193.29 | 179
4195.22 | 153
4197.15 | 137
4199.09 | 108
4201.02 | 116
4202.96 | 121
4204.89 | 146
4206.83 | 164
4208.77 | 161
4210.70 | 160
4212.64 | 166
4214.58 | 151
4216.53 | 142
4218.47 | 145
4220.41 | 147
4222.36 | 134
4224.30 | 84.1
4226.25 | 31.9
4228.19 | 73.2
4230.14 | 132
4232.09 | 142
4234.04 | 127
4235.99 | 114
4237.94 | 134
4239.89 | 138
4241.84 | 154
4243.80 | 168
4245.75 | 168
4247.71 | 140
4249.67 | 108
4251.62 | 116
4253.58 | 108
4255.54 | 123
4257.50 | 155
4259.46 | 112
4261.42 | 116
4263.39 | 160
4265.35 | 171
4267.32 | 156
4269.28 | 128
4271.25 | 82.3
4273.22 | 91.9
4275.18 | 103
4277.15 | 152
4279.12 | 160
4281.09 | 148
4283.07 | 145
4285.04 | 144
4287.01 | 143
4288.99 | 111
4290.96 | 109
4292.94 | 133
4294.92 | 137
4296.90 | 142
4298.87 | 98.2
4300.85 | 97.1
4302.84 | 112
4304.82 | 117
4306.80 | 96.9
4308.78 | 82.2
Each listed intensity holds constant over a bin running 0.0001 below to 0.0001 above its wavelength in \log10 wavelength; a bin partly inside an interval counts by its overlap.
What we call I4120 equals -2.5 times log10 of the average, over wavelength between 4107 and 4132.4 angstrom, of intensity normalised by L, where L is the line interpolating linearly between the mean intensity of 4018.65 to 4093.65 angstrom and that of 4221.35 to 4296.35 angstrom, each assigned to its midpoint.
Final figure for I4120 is -0.17 mag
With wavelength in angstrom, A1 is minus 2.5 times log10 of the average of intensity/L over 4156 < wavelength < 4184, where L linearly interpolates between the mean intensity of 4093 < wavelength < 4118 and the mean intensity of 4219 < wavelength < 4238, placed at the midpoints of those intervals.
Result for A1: -0.15 mag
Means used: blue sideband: 143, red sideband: 112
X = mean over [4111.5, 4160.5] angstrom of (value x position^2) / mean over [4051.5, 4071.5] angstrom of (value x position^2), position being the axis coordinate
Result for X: 1.2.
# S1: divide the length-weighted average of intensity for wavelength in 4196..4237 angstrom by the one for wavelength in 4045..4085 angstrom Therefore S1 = 1.02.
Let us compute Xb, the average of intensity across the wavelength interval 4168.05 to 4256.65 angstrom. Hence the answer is 136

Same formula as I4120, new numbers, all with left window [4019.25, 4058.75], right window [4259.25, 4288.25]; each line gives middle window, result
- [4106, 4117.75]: -0.18 mag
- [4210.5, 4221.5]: -0.14 mag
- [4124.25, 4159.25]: -0.06 mag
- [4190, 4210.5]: -0.10 mag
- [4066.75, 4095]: -0.12 mag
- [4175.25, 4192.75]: -0.12 mag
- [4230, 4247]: -0.07 mag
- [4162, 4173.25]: -0.12 mag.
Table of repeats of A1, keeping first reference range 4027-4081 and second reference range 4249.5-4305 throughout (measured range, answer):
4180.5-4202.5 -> -0.12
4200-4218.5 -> -0.17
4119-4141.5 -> -0.19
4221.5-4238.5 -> 0.18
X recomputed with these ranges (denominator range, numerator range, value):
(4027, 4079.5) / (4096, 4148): 1.19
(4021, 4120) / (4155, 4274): 1.09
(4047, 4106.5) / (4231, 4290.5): 1.08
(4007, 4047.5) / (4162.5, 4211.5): 1.25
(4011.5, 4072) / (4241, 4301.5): 1.18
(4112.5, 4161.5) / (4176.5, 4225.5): 1.04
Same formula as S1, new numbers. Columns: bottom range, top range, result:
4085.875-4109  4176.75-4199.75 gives 0.99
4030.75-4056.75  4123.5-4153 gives 1.13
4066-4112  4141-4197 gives 1.01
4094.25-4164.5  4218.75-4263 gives 0.88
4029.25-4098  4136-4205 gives 1.07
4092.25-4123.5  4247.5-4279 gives 0.88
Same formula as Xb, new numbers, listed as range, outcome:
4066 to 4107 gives 139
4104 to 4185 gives 144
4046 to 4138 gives 140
